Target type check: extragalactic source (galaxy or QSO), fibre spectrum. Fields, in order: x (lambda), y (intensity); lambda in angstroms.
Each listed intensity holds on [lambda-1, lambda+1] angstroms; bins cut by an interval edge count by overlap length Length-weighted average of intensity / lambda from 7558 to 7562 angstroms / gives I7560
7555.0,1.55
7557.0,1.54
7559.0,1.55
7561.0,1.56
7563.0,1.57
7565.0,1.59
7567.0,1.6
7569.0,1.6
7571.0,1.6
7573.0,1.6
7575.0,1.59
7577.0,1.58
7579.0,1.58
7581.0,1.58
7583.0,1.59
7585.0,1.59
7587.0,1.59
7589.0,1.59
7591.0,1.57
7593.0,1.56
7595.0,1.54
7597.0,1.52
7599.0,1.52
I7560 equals 1.56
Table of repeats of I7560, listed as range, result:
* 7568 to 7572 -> 1.6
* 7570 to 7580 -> 1.59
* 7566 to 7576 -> 1.6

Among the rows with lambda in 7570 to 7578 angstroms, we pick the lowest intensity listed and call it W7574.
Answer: 1.58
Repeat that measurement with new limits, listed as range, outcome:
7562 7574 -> 1.57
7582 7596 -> 1.54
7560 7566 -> 1.56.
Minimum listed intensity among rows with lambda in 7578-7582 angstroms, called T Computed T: 1.58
